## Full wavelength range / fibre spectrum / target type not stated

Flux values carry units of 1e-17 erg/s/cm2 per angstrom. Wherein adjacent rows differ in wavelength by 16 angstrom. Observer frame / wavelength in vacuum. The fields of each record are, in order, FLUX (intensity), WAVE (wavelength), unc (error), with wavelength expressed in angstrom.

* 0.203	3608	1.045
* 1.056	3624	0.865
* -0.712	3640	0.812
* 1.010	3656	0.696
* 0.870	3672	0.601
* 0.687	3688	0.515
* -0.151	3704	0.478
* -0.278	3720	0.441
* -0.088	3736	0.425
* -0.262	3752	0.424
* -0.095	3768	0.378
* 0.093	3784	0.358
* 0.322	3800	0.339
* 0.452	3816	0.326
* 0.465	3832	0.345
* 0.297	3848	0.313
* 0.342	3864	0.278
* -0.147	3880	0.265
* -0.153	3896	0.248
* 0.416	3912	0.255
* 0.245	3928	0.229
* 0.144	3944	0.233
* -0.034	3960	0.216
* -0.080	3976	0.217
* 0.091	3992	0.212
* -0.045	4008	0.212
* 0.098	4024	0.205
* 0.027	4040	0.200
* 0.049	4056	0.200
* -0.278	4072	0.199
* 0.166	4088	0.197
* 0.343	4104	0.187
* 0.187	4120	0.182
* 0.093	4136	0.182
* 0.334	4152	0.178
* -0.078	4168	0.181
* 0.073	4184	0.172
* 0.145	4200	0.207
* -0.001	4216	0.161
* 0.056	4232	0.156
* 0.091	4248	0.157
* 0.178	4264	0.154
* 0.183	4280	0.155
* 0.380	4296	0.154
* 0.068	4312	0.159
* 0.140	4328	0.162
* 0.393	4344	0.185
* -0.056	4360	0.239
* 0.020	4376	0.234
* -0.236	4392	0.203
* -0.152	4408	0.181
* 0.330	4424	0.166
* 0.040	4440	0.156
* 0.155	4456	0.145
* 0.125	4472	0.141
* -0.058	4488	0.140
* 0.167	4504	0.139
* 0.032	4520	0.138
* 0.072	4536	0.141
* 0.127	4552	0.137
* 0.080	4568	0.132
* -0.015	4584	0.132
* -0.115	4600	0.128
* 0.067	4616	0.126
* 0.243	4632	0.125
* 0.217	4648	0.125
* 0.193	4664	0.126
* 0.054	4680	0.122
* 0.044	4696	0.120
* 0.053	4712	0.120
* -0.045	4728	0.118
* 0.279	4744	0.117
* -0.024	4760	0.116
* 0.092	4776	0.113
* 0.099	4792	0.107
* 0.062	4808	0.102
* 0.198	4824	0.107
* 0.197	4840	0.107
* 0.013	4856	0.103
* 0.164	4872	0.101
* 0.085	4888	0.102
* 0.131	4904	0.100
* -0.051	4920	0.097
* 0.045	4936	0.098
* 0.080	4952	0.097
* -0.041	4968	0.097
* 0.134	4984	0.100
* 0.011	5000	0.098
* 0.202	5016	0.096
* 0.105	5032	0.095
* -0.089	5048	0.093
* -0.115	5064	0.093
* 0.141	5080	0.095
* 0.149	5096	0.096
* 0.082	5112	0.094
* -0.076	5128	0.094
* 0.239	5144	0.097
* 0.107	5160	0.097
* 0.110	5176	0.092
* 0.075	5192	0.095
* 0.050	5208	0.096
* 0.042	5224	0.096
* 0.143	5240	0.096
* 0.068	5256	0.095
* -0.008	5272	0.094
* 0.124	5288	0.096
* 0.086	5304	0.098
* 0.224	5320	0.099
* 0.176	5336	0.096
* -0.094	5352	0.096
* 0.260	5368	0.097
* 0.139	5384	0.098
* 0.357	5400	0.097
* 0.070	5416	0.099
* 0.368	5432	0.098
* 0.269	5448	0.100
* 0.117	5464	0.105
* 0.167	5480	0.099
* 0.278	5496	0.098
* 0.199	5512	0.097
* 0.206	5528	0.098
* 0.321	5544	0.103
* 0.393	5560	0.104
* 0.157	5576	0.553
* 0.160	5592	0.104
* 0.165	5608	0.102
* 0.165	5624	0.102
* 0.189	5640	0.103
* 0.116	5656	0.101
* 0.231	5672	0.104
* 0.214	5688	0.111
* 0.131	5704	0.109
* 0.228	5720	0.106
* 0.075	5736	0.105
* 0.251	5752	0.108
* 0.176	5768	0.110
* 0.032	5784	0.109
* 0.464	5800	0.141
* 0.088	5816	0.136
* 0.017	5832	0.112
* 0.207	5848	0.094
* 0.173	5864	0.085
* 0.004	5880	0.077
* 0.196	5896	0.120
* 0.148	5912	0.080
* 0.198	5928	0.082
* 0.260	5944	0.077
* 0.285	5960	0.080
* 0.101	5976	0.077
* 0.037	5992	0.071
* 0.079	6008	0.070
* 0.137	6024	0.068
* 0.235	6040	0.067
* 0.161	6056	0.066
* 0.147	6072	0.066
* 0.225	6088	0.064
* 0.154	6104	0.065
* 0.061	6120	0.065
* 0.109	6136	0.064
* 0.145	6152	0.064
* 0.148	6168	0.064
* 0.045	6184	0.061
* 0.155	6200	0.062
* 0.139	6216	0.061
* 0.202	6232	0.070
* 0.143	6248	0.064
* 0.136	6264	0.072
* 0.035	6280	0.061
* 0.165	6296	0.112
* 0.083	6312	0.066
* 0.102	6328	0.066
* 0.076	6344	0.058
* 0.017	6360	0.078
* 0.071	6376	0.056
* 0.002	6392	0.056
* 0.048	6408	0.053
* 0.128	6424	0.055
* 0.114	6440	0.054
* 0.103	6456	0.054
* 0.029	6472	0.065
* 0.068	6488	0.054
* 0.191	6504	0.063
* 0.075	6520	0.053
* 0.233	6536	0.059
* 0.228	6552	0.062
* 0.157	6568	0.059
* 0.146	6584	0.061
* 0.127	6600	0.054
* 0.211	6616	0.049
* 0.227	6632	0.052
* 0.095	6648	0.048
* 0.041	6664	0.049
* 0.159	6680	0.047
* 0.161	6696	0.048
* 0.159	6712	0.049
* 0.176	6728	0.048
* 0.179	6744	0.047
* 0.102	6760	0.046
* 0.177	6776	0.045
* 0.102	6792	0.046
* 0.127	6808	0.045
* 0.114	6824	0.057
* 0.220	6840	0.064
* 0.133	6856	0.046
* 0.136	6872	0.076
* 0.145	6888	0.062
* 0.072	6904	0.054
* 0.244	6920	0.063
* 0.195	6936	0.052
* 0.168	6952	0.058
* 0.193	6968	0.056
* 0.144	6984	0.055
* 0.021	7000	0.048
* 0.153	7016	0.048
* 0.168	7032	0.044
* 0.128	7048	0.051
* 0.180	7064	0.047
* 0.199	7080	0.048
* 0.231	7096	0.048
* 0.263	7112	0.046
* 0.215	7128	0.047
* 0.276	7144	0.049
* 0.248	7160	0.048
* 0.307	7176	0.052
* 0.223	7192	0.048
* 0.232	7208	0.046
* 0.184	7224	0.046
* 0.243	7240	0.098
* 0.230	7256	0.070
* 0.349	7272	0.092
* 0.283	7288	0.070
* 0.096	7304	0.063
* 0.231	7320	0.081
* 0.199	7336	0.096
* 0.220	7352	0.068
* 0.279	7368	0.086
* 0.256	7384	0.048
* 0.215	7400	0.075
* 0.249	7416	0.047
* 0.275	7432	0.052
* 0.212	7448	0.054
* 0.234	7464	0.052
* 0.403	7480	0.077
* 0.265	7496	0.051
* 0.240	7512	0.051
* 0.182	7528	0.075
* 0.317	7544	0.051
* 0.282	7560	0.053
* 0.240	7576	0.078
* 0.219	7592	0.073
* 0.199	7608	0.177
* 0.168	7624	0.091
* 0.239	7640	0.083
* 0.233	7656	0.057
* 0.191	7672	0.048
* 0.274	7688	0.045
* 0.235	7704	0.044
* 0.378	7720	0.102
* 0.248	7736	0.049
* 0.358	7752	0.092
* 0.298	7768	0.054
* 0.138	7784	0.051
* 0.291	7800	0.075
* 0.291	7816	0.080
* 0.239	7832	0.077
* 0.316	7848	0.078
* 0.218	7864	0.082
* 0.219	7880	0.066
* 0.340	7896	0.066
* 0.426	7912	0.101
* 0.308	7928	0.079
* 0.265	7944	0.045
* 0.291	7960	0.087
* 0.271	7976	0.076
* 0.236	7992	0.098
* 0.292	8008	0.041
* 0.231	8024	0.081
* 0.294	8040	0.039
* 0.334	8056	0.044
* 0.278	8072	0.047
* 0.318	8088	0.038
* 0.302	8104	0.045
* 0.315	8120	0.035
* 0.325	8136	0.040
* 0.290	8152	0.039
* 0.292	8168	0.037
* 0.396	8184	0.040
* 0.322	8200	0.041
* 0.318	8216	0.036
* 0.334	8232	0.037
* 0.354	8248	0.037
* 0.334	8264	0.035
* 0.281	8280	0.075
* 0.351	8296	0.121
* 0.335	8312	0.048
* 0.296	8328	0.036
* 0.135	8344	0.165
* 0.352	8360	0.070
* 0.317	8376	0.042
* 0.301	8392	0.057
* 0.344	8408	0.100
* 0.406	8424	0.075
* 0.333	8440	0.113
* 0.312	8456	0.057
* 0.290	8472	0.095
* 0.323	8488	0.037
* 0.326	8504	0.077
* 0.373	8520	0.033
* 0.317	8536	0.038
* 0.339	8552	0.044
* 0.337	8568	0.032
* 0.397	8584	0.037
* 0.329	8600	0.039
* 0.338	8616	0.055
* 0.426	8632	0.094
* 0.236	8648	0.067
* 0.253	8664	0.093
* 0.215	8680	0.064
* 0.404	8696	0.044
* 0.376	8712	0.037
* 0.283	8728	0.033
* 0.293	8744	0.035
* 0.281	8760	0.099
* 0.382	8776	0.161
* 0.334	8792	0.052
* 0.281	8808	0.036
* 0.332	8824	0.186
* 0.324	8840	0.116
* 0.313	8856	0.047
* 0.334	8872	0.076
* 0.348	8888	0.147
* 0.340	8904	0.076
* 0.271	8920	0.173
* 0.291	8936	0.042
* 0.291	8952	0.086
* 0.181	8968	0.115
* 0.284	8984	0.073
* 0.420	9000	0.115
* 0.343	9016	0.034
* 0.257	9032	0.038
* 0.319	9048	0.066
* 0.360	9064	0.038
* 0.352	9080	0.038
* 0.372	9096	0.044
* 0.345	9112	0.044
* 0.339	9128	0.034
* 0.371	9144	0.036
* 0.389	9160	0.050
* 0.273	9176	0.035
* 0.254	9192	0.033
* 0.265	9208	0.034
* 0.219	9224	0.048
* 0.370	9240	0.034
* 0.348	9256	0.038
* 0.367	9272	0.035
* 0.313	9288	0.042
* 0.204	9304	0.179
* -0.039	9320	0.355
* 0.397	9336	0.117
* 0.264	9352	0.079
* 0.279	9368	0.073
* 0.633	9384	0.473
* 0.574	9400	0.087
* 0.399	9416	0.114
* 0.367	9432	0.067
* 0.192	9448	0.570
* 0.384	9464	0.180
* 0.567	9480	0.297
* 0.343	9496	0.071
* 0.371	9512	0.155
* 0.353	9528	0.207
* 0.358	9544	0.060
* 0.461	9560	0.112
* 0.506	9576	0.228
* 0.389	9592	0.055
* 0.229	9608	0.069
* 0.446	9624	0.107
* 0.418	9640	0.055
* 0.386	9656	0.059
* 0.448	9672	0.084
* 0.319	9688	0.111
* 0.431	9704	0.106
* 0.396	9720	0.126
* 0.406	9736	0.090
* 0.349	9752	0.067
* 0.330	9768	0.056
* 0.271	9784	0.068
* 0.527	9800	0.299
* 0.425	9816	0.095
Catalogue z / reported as 0.78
